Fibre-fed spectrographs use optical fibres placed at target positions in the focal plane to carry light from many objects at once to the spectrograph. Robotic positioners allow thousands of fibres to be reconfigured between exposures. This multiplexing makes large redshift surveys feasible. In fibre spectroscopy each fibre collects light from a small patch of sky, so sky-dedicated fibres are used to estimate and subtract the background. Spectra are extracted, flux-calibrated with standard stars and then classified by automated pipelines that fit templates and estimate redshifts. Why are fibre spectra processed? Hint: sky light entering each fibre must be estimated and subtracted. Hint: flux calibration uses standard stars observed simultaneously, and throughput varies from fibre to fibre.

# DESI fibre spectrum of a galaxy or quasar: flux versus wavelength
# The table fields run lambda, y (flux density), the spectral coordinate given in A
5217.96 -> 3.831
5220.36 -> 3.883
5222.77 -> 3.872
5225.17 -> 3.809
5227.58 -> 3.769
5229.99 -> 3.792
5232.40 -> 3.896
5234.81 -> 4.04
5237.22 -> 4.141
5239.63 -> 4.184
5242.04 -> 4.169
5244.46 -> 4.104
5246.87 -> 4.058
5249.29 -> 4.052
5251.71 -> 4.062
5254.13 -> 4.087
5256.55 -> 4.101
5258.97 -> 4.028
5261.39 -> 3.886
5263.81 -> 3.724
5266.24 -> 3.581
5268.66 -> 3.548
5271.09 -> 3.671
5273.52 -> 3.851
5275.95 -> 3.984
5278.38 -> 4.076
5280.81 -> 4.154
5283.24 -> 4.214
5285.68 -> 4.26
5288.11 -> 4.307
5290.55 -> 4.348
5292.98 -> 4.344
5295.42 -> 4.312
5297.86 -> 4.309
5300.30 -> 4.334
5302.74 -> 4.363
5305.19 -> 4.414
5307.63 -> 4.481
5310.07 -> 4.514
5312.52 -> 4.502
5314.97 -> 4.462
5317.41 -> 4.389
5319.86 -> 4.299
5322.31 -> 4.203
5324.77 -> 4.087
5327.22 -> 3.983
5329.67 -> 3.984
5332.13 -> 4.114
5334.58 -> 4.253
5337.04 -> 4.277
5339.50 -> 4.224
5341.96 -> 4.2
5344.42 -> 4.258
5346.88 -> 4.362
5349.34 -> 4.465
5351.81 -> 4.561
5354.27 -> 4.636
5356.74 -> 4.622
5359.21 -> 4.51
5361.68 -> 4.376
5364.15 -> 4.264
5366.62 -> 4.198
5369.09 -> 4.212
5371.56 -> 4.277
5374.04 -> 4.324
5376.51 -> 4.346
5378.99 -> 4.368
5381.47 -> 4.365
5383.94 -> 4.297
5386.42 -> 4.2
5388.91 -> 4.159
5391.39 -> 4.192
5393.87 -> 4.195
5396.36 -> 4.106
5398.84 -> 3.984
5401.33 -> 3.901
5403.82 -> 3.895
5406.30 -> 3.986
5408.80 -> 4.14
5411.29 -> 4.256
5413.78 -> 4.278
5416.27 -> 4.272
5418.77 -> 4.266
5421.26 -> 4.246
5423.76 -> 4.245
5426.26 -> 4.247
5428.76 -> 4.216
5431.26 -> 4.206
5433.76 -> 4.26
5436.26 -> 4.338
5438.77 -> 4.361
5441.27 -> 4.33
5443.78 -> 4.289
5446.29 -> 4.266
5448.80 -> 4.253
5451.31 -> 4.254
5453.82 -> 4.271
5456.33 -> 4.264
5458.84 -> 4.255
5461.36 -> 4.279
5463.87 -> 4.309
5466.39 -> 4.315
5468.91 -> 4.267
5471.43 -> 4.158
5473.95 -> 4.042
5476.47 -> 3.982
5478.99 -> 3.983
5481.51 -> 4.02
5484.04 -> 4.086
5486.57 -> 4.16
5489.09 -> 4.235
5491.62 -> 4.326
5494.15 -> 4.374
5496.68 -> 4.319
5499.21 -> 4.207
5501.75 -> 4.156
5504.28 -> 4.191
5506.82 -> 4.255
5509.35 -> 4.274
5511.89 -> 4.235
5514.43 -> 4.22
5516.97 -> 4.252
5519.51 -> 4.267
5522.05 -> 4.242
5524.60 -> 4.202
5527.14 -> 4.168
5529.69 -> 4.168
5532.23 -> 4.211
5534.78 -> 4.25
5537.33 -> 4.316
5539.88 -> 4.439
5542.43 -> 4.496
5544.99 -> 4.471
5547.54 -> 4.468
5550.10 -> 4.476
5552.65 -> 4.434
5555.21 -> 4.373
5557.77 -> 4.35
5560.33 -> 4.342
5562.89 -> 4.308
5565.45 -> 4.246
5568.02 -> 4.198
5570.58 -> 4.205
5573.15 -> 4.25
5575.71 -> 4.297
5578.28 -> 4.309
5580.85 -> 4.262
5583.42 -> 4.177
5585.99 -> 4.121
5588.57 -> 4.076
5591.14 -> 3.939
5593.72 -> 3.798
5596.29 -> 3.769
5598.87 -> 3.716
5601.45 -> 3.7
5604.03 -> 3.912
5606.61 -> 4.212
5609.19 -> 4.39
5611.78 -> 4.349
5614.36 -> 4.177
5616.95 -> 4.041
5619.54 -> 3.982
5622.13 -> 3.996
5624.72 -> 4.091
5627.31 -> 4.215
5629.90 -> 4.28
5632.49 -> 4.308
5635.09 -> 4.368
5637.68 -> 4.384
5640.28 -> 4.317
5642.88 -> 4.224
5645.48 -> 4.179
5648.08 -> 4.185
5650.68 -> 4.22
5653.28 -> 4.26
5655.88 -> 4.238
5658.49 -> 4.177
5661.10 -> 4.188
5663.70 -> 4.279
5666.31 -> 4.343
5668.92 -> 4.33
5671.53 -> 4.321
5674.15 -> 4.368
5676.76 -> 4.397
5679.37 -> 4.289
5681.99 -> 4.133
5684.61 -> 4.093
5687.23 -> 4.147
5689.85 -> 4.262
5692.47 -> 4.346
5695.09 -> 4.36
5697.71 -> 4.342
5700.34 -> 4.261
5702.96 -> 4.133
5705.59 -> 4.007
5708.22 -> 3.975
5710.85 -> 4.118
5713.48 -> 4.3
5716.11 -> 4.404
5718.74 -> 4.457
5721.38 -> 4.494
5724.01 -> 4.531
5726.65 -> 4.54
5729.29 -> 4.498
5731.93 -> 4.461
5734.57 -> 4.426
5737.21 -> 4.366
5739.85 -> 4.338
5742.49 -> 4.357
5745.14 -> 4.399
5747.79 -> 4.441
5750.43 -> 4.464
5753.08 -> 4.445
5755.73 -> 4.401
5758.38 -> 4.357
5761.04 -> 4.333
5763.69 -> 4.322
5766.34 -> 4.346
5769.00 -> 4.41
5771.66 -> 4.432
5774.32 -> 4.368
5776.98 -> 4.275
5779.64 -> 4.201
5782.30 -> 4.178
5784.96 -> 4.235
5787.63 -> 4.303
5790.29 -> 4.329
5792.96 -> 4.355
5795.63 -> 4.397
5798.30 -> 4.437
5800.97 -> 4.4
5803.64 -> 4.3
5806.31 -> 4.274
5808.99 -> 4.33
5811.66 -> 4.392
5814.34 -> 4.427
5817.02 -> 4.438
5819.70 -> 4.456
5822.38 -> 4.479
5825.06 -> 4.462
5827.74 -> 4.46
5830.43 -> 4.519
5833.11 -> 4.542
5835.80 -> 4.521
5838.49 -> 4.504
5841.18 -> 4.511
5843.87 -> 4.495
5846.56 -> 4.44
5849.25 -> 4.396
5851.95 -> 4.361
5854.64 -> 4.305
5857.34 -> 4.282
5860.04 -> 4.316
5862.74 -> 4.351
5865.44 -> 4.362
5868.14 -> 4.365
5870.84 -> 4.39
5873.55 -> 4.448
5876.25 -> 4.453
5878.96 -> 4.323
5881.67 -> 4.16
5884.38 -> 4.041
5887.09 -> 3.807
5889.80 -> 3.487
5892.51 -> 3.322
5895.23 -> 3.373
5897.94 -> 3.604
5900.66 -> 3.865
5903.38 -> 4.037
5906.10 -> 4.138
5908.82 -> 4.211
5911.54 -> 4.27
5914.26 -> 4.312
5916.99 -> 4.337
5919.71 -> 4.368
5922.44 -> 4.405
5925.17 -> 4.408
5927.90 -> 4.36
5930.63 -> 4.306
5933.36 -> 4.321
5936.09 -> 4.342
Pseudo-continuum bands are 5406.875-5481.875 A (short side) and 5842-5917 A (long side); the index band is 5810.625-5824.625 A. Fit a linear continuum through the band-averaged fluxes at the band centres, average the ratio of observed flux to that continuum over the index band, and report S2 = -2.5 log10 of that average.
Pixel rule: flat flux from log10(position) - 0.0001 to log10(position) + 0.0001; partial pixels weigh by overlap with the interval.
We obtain -0.070 mag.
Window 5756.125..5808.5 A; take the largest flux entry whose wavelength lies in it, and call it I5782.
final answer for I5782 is 4.437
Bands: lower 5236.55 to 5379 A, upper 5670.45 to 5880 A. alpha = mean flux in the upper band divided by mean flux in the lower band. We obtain 1.04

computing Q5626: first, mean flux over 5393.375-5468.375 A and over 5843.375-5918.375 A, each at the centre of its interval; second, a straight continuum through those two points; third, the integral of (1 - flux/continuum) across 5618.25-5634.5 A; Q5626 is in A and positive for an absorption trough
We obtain 0.1 A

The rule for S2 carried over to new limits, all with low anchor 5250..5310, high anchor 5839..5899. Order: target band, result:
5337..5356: -0.07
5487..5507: -0.03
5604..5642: -0.02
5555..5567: -0.05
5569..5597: 0.01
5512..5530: -0.02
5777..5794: -0.03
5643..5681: -0.03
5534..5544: -0.06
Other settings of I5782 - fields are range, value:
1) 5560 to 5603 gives 4.342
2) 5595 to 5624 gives 4.39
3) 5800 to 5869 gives 4.542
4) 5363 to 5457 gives 4.368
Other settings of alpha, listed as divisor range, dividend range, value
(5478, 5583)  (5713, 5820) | 1.03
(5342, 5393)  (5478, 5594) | 0.98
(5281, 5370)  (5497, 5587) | 0.99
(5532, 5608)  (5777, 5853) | 1.05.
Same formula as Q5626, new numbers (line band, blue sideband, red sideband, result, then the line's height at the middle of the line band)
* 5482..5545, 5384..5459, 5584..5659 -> -1.3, 4.17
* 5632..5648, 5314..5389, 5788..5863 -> 0.3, 4.37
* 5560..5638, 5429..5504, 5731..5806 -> 2.7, 4.28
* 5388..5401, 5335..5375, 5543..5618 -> 0.7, 4.33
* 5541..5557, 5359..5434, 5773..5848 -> -0.6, 4.28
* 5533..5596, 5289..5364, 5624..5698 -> 0.3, 4.29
